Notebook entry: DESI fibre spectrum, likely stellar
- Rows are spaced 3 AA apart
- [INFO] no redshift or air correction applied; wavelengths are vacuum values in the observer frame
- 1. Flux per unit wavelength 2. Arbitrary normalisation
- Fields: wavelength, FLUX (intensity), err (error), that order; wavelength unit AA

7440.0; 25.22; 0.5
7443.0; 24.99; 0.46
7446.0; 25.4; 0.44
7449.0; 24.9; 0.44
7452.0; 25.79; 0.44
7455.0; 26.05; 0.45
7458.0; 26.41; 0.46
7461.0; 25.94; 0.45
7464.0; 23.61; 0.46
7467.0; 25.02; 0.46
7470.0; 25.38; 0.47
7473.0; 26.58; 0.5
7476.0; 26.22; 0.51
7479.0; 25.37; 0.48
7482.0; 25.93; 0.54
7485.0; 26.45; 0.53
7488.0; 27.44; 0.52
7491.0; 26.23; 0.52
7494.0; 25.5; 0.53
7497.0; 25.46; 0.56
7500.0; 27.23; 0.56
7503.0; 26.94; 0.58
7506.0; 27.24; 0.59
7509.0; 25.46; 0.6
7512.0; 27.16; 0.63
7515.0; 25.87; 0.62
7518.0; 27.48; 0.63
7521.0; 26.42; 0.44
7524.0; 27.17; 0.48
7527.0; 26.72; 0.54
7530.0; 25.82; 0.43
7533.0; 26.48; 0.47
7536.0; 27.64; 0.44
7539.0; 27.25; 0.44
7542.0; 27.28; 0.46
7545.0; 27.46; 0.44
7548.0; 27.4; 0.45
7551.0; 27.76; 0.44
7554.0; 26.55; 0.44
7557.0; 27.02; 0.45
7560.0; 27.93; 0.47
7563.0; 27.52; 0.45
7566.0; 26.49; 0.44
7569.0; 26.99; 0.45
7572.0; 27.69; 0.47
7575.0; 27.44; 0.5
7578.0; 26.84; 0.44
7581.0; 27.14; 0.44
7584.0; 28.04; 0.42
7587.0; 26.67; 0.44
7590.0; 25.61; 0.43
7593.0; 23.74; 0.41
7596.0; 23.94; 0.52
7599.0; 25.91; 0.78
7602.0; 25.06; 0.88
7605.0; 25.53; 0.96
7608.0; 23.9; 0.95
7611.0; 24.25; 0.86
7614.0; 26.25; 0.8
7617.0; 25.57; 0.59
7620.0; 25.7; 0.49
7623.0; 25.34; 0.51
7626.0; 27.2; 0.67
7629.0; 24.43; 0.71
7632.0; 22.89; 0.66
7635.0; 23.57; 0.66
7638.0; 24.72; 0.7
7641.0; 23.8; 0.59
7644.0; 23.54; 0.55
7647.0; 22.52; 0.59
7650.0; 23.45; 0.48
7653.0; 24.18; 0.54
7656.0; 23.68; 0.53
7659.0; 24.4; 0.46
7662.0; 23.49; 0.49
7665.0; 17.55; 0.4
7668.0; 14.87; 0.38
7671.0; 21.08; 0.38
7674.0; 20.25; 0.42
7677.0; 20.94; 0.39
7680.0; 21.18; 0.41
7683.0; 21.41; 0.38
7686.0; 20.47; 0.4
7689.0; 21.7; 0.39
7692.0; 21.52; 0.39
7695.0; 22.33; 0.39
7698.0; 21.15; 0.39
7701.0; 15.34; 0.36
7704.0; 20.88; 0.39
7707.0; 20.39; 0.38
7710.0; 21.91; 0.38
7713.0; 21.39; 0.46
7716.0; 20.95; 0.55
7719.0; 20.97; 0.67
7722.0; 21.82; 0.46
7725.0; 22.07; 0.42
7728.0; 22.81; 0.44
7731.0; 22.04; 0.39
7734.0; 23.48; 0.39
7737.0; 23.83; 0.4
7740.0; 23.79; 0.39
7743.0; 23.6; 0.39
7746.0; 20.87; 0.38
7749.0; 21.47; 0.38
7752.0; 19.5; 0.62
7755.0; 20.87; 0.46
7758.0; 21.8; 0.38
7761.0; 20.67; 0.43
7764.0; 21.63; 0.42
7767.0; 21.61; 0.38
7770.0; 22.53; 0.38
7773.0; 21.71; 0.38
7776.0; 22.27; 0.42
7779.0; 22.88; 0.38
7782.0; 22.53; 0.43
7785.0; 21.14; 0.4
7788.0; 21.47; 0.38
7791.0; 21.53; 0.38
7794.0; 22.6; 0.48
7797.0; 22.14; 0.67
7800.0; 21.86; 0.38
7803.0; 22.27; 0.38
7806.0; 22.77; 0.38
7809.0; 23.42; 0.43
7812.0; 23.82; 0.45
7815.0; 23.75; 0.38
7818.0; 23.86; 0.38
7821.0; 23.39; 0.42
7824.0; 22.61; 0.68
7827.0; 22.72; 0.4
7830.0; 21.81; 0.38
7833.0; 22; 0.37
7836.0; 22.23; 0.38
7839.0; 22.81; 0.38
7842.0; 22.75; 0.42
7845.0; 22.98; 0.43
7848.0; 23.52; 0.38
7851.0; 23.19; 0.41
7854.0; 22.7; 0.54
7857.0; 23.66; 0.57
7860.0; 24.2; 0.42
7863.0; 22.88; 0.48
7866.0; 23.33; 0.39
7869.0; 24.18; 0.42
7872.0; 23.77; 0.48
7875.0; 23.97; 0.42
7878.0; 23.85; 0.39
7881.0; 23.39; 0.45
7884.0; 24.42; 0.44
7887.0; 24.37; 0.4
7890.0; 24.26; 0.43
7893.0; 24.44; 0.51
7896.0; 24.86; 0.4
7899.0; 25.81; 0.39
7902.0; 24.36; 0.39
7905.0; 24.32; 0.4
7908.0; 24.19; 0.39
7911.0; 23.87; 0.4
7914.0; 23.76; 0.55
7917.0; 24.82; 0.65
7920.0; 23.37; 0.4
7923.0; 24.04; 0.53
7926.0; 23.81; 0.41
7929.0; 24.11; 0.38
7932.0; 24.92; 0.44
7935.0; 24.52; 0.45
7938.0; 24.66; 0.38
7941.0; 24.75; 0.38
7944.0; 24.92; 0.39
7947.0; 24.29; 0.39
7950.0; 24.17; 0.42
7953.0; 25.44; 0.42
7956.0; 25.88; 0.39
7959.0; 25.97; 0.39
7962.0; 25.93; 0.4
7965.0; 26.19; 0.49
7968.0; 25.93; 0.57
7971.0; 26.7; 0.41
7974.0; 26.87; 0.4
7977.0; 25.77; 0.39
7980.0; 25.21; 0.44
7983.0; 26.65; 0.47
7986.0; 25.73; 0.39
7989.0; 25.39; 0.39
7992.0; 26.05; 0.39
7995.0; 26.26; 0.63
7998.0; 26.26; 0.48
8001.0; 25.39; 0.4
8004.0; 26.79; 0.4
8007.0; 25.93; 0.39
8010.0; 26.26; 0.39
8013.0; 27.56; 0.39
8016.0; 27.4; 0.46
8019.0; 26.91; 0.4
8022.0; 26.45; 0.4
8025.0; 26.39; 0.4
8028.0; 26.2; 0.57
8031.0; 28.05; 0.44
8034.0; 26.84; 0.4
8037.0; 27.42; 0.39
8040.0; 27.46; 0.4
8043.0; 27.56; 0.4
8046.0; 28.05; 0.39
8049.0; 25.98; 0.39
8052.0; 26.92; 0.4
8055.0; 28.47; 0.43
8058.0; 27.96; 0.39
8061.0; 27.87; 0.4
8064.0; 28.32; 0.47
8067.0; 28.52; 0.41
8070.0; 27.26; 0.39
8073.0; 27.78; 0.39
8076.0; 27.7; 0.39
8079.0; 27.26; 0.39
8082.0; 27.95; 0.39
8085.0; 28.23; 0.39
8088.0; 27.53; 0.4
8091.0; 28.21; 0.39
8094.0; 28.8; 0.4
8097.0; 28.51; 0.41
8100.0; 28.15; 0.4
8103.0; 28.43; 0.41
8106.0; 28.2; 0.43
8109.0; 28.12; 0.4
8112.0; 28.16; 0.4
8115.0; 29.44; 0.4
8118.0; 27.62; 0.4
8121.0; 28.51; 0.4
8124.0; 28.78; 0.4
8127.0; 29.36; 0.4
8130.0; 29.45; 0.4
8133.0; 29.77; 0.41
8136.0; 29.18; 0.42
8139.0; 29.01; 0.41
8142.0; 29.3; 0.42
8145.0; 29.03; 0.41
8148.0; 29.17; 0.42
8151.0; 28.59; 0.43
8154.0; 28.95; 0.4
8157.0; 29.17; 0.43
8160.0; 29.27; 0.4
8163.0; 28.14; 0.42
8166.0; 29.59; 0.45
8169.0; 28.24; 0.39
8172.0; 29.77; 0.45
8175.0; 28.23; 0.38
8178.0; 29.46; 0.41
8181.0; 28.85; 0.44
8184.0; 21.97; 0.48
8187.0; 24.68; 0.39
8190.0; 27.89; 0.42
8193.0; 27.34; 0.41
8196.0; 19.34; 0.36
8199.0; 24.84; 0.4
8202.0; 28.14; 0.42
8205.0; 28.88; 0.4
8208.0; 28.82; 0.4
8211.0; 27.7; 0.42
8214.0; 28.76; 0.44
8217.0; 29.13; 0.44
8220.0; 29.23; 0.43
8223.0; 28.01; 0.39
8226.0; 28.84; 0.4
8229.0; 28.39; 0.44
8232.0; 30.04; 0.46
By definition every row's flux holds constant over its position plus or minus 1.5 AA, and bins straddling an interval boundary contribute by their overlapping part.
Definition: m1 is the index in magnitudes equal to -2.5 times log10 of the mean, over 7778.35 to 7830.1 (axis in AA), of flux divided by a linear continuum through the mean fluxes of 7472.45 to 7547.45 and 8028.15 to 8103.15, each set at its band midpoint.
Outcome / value 0.20 mag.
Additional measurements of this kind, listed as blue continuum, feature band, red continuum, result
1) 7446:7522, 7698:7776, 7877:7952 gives 0.165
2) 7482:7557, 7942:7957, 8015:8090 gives 0.101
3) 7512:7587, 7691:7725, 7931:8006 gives 0.263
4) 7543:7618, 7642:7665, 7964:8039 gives 0.138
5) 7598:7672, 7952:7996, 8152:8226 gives 0.007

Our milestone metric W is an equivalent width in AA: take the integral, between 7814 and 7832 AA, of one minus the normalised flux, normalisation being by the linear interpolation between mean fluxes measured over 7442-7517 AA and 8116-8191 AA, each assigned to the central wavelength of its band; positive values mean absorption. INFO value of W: 2.8 AA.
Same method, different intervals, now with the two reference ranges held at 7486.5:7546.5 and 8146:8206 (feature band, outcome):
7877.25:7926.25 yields 5.3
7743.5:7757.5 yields 3.1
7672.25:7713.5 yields 9.4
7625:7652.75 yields 3.0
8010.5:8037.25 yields 0.4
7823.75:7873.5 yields 7.5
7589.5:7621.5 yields 2.1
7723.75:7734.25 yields 1.7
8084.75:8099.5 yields -0.4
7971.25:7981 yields 0.4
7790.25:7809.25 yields 3.3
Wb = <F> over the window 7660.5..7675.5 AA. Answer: 19.4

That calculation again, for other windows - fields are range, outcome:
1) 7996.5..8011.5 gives 26.1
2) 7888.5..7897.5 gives 24.5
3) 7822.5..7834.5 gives 22.3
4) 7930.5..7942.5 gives 24.7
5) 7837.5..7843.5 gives 22.8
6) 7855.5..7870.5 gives 23.6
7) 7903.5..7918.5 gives 24.2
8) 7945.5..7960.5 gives 25.1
